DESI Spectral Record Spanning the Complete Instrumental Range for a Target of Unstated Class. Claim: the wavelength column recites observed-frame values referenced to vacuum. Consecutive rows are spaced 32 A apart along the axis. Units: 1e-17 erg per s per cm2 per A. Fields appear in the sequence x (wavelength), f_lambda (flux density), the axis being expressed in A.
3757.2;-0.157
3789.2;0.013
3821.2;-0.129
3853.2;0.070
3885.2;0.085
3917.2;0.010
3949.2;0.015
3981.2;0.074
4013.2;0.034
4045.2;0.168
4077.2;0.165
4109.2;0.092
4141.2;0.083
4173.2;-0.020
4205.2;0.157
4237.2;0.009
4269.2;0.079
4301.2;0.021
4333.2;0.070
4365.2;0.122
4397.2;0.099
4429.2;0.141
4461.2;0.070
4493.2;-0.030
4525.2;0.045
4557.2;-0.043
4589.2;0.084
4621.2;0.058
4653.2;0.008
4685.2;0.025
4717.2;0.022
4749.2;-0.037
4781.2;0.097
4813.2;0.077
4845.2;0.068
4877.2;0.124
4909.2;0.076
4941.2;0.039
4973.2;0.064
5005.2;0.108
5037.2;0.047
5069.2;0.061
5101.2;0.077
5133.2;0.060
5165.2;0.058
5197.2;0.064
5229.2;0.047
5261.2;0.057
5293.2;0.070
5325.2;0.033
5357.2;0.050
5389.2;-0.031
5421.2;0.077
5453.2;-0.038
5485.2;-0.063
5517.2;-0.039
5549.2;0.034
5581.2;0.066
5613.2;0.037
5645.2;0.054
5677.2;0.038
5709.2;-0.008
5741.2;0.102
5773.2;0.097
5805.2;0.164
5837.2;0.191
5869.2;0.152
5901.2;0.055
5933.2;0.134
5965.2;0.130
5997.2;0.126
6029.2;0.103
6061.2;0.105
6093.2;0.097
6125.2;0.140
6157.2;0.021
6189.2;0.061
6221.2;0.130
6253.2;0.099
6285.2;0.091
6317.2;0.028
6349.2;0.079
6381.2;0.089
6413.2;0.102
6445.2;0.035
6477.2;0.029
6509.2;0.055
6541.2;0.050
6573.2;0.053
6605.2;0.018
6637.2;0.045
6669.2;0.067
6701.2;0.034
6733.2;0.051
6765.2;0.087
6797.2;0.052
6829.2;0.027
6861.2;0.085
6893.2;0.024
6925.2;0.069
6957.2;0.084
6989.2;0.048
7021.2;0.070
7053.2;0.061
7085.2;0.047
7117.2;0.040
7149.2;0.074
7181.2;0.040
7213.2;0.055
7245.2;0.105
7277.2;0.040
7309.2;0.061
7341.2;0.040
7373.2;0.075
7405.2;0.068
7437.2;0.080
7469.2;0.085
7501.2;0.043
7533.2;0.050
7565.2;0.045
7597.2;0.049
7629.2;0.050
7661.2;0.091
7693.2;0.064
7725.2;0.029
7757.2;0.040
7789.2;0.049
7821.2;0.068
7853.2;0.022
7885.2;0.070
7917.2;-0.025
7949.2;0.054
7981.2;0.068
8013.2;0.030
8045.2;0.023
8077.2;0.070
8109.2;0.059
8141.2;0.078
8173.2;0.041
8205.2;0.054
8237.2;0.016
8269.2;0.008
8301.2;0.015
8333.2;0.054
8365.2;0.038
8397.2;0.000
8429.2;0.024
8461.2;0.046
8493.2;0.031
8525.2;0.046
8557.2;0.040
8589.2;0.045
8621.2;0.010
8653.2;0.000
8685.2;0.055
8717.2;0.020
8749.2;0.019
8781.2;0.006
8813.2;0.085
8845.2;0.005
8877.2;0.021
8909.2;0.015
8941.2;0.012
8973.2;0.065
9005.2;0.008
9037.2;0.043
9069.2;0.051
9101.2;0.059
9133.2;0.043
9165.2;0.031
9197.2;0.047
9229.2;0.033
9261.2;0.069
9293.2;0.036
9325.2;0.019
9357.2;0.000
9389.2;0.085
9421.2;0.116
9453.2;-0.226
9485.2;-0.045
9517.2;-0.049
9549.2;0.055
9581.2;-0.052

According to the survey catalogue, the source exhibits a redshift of 1.52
